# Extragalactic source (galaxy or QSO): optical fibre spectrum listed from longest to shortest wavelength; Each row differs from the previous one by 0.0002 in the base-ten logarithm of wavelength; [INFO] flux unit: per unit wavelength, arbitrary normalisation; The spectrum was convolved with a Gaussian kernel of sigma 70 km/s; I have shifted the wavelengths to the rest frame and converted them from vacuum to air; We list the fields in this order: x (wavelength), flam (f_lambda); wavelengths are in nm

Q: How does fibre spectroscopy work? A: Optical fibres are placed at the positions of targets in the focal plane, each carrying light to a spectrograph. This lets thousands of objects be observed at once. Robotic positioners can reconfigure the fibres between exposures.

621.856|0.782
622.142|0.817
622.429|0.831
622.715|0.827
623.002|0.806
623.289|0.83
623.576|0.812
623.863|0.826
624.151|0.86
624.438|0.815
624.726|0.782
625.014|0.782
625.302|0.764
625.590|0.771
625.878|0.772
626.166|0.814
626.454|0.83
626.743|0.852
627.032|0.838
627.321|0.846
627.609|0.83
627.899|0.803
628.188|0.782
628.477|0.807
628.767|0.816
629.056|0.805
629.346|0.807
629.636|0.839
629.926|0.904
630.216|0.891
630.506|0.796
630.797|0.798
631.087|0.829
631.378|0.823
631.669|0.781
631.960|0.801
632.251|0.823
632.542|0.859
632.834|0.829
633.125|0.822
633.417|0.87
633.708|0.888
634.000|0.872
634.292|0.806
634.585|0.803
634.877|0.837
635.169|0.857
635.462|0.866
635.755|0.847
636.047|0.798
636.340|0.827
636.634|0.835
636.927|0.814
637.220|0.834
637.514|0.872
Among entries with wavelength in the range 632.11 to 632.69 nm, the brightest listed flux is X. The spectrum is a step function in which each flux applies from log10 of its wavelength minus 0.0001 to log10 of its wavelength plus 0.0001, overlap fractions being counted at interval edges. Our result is 0.859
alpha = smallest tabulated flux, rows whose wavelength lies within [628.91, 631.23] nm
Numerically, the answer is 0.796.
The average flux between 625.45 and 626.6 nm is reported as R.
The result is 0.797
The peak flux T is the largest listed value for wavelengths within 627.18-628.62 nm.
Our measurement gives 0.846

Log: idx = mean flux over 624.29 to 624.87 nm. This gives 0.799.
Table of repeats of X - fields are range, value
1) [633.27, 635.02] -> 0.888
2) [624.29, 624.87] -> 0.815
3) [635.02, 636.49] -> 0.866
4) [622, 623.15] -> 0.831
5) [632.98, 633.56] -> 0.87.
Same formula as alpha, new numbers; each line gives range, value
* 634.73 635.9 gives 0.837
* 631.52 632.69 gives 0.781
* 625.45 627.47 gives 0.771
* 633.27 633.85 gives 0.87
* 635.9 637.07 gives 0.798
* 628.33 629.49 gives 0.805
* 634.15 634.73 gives 0.803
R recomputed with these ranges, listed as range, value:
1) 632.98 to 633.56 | 0.845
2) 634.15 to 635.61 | 0.833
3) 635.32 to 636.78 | 0.834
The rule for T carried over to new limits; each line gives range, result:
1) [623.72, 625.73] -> 0.86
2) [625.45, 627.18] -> 0.852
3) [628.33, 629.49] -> 0.816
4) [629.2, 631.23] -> 0.904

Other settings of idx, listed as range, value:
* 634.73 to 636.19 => 0.842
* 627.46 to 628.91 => 0.808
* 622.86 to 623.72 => 0.816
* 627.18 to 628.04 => 0.826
